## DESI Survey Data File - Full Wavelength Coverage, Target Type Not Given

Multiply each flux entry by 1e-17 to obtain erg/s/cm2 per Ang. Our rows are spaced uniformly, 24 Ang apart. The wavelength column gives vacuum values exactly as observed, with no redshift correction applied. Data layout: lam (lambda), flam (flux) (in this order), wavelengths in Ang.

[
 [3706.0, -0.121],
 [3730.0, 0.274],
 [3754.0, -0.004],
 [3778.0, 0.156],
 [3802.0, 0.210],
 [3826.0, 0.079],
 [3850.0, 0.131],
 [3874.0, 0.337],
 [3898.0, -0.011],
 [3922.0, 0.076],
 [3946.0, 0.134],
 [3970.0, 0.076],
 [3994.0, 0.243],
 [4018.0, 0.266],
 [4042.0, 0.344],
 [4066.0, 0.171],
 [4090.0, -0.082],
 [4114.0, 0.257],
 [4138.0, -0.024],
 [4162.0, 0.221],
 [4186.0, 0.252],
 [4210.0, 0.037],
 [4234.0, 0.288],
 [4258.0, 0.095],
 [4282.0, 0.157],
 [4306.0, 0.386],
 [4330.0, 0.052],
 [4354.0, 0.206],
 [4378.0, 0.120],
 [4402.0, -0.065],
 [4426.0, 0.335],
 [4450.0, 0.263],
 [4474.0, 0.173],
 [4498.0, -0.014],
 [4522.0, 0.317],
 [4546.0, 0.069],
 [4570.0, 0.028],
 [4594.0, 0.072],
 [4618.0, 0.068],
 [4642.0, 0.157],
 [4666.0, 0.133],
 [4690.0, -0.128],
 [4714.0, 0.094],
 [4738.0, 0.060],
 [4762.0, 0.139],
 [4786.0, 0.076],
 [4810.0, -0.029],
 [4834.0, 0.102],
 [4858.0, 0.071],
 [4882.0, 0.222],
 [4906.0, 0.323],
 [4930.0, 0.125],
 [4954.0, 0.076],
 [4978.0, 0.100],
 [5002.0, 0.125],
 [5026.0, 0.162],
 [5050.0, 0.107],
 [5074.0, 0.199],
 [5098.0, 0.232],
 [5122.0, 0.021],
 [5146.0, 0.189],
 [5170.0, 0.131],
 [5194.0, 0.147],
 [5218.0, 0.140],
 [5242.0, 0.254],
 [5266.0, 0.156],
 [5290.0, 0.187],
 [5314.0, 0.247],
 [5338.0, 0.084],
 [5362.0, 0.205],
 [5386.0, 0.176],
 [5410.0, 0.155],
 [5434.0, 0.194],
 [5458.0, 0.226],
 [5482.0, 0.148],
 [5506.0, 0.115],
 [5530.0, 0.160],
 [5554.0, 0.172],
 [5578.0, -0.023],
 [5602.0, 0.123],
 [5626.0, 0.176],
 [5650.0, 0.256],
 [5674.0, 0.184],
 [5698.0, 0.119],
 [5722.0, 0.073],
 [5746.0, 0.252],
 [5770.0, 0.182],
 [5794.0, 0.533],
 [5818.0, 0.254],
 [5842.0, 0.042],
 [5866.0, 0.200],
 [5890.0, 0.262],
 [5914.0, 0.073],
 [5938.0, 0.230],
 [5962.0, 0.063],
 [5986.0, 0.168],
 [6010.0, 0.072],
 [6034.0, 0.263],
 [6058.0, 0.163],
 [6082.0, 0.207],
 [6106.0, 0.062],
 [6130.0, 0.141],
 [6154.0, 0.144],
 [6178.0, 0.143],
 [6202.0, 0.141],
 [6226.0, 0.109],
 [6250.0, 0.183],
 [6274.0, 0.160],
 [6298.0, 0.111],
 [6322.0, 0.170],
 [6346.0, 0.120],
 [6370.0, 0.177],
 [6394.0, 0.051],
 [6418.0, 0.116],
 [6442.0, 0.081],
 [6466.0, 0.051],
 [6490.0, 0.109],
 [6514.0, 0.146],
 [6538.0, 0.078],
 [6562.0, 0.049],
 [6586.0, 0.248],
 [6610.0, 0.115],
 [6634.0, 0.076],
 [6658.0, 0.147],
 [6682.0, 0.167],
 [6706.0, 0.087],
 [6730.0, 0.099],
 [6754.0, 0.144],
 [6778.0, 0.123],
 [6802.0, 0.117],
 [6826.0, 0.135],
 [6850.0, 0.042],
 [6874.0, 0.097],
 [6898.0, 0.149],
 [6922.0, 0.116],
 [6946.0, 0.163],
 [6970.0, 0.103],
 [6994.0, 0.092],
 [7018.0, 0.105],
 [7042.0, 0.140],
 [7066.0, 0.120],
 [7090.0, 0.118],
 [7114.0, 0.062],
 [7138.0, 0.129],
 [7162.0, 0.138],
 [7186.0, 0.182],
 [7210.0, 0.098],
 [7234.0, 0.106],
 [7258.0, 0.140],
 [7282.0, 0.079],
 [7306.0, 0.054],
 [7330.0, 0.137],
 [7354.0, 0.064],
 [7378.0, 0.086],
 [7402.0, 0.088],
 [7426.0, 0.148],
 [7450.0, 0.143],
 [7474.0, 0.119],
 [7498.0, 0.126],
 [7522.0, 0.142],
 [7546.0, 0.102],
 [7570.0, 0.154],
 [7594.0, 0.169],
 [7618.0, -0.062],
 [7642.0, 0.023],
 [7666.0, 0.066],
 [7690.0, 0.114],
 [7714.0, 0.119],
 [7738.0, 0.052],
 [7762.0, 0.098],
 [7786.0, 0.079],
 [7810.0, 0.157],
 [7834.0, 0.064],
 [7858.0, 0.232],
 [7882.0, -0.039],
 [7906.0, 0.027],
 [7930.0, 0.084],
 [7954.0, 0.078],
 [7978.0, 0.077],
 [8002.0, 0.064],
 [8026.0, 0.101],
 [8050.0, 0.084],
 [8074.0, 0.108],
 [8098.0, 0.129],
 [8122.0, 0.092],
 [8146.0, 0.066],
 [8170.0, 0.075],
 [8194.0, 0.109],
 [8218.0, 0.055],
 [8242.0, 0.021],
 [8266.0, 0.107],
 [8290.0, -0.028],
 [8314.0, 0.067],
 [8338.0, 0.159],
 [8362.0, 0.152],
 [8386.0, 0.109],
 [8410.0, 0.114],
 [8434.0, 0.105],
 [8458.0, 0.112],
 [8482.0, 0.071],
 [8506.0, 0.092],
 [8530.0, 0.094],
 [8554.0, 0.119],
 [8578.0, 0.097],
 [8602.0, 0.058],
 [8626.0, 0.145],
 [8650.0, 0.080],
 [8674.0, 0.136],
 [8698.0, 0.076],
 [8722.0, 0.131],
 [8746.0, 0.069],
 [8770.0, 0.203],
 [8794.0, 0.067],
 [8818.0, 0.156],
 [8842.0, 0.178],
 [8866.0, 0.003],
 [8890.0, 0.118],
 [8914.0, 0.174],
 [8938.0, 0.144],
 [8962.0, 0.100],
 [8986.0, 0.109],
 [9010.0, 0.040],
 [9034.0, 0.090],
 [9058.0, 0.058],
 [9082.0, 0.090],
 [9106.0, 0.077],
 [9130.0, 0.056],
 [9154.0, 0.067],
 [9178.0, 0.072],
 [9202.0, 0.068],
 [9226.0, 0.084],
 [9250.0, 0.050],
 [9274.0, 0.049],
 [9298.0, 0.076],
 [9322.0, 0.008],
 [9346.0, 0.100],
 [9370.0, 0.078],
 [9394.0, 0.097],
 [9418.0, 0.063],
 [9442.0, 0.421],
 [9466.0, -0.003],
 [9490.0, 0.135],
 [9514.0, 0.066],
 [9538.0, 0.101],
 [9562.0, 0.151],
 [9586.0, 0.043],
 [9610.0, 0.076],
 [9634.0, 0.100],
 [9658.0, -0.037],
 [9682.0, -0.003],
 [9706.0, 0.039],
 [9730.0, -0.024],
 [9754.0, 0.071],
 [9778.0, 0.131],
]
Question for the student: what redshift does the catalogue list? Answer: 0.31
